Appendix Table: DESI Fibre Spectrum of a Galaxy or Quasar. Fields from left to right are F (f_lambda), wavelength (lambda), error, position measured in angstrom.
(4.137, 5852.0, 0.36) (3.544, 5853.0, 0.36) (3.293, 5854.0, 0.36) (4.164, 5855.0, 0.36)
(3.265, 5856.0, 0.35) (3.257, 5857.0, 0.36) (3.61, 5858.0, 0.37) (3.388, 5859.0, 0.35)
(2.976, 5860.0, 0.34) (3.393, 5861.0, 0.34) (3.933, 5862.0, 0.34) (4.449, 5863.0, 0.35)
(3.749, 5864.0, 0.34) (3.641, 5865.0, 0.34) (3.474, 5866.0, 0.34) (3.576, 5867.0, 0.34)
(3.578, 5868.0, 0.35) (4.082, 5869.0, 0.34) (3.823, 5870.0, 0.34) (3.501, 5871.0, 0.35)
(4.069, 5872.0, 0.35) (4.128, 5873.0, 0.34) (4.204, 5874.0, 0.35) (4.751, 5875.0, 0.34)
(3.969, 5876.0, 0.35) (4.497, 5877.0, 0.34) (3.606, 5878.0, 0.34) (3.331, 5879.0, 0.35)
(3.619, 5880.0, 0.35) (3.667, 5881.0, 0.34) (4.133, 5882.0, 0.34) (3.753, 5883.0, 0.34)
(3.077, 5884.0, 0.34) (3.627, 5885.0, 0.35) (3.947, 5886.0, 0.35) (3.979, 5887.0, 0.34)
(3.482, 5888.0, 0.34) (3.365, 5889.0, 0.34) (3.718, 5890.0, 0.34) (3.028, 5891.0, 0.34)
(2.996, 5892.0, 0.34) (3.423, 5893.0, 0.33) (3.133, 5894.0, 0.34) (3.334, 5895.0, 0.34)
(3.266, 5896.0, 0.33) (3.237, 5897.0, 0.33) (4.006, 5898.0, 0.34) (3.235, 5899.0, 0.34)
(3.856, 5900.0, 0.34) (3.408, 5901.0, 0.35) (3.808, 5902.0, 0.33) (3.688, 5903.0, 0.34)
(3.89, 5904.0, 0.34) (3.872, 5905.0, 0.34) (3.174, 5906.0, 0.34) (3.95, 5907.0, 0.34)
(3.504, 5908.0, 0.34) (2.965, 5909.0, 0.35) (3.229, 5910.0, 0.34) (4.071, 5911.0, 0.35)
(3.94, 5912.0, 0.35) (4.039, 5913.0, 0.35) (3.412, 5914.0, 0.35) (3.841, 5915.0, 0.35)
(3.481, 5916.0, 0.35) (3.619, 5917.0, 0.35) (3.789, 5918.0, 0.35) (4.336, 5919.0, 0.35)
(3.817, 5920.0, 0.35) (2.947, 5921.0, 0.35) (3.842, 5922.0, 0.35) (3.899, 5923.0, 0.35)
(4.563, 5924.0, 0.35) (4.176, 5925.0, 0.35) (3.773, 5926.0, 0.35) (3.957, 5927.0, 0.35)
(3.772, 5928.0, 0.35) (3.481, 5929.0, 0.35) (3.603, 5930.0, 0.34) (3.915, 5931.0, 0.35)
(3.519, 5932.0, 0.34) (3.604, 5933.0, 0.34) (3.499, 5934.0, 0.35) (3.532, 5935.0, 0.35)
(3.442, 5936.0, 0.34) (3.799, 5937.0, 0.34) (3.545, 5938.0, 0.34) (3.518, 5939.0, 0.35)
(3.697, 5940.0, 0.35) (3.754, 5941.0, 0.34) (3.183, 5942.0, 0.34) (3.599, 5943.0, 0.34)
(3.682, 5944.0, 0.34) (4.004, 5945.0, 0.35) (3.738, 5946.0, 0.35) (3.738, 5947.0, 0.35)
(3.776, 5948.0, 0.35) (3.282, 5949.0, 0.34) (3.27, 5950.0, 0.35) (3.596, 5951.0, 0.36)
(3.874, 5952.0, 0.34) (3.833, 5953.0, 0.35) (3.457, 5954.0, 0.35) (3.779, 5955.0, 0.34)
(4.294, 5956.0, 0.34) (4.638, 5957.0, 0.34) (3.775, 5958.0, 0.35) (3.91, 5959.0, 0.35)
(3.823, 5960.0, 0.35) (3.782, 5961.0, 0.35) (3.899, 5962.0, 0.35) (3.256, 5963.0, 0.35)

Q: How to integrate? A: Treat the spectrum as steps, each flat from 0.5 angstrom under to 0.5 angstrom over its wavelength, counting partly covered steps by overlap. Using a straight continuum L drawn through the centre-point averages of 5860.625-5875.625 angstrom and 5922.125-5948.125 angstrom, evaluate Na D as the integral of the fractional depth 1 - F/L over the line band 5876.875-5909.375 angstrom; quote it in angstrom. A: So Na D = 2.3 angstrom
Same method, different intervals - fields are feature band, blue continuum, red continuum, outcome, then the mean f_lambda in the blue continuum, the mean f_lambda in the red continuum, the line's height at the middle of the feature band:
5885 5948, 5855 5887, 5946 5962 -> 2.24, 3.75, 3.79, 3.77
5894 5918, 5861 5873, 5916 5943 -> 0.95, 3.8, 3.71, 3.74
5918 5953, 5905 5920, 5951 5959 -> 1.00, 3.68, 3.93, 3.81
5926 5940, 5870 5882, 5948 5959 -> 0.70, 3.94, 3.79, 3.83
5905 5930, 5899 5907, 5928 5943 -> -0.73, 3.66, 3.59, 3.63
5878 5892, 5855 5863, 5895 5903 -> -0.16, 3.52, 3.54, 3.53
